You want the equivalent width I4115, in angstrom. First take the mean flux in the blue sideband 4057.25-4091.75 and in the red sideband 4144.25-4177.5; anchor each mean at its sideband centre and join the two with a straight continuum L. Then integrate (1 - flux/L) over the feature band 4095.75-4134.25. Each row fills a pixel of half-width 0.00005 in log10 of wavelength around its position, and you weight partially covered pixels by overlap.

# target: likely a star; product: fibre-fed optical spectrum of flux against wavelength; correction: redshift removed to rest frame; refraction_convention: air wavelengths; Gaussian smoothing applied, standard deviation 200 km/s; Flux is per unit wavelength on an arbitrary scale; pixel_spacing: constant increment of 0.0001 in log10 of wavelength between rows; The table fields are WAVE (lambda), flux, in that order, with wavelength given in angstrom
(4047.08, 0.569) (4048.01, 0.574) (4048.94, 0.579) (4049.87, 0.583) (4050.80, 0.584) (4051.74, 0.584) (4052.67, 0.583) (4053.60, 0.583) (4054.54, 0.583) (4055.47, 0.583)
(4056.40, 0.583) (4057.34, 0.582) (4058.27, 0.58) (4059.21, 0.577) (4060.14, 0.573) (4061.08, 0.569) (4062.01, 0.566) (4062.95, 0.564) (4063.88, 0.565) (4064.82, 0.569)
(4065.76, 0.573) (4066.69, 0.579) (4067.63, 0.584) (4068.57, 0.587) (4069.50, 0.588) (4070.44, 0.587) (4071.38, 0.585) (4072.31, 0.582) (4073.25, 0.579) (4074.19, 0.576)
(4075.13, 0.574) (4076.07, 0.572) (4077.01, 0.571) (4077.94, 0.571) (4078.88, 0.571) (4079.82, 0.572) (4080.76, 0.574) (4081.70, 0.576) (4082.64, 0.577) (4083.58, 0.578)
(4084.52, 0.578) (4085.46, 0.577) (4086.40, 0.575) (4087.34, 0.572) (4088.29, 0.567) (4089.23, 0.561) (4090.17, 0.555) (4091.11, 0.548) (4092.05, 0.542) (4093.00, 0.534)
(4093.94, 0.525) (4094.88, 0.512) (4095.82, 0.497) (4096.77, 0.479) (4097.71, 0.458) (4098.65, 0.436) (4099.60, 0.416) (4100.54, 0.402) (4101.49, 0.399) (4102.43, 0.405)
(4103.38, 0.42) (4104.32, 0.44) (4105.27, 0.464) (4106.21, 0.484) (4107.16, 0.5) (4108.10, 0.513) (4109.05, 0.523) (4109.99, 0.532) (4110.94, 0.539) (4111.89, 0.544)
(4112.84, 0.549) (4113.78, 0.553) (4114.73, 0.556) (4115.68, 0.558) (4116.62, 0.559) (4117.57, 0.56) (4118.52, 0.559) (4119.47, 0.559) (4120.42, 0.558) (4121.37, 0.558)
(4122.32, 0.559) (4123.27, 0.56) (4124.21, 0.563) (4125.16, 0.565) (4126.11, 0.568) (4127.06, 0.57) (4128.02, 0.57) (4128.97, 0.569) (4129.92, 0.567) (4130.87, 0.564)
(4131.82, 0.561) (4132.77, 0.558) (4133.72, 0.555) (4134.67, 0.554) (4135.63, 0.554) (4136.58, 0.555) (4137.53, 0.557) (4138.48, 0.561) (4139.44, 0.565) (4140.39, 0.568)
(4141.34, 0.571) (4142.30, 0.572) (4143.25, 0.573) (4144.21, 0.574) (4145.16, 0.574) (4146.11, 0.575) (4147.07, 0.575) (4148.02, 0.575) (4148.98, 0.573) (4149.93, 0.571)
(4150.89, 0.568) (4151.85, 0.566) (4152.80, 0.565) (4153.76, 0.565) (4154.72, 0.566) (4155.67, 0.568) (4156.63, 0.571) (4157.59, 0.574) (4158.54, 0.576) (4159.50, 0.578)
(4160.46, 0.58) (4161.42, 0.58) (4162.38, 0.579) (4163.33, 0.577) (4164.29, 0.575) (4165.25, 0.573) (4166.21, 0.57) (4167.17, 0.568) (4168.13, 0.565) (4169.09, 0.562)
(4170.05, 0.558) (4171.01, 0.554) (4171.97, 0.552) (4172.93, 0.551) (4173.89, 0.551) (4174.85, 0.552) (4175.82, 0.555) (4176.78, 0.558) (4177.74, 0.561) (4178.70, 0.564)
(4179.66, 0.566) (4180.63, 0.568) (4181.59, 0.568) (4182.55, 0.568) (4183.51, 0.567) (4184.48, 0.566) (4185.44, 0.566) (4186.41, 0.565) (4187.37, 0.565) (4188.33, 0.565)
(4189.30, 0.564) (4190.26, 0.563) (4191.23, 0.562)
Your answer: 3.4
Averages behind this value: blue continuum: 0.574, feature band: 0.521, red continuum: 0.568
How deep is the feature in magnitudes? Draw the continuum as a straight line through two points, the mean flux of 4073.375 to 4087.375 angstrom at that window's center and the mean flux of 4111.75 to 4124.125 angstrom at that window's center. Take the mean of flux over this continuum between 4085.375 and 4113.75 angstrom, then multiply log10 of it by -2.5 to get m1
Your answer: 0.13 mag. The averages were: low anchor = 0.575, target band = 0.502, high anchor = 0.557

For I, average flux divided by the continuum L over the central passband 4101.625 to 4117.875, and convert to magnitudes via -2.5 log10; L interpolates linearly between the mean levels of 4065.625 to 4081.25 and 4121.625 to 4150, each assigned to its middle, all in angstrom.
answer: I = 0.12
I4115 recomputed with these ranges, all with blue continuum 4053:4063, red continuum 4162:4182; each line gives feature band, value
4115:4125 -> 0.2 angstrom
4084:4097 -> 0.6 angstrom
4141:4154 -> -0.1 angstrom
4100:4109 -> 1.9 angstrom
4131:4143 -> 0.1 angstrom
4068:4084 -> -0.1 angstrom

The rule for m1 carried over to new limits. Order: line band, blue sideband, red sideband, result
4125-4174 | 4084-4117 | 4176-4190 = -0.05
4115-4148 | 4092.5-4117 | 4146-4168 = -0.06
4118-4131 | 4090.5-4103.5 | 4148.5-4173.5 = -0.10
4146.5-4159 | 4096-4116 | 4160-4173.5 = -0.04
